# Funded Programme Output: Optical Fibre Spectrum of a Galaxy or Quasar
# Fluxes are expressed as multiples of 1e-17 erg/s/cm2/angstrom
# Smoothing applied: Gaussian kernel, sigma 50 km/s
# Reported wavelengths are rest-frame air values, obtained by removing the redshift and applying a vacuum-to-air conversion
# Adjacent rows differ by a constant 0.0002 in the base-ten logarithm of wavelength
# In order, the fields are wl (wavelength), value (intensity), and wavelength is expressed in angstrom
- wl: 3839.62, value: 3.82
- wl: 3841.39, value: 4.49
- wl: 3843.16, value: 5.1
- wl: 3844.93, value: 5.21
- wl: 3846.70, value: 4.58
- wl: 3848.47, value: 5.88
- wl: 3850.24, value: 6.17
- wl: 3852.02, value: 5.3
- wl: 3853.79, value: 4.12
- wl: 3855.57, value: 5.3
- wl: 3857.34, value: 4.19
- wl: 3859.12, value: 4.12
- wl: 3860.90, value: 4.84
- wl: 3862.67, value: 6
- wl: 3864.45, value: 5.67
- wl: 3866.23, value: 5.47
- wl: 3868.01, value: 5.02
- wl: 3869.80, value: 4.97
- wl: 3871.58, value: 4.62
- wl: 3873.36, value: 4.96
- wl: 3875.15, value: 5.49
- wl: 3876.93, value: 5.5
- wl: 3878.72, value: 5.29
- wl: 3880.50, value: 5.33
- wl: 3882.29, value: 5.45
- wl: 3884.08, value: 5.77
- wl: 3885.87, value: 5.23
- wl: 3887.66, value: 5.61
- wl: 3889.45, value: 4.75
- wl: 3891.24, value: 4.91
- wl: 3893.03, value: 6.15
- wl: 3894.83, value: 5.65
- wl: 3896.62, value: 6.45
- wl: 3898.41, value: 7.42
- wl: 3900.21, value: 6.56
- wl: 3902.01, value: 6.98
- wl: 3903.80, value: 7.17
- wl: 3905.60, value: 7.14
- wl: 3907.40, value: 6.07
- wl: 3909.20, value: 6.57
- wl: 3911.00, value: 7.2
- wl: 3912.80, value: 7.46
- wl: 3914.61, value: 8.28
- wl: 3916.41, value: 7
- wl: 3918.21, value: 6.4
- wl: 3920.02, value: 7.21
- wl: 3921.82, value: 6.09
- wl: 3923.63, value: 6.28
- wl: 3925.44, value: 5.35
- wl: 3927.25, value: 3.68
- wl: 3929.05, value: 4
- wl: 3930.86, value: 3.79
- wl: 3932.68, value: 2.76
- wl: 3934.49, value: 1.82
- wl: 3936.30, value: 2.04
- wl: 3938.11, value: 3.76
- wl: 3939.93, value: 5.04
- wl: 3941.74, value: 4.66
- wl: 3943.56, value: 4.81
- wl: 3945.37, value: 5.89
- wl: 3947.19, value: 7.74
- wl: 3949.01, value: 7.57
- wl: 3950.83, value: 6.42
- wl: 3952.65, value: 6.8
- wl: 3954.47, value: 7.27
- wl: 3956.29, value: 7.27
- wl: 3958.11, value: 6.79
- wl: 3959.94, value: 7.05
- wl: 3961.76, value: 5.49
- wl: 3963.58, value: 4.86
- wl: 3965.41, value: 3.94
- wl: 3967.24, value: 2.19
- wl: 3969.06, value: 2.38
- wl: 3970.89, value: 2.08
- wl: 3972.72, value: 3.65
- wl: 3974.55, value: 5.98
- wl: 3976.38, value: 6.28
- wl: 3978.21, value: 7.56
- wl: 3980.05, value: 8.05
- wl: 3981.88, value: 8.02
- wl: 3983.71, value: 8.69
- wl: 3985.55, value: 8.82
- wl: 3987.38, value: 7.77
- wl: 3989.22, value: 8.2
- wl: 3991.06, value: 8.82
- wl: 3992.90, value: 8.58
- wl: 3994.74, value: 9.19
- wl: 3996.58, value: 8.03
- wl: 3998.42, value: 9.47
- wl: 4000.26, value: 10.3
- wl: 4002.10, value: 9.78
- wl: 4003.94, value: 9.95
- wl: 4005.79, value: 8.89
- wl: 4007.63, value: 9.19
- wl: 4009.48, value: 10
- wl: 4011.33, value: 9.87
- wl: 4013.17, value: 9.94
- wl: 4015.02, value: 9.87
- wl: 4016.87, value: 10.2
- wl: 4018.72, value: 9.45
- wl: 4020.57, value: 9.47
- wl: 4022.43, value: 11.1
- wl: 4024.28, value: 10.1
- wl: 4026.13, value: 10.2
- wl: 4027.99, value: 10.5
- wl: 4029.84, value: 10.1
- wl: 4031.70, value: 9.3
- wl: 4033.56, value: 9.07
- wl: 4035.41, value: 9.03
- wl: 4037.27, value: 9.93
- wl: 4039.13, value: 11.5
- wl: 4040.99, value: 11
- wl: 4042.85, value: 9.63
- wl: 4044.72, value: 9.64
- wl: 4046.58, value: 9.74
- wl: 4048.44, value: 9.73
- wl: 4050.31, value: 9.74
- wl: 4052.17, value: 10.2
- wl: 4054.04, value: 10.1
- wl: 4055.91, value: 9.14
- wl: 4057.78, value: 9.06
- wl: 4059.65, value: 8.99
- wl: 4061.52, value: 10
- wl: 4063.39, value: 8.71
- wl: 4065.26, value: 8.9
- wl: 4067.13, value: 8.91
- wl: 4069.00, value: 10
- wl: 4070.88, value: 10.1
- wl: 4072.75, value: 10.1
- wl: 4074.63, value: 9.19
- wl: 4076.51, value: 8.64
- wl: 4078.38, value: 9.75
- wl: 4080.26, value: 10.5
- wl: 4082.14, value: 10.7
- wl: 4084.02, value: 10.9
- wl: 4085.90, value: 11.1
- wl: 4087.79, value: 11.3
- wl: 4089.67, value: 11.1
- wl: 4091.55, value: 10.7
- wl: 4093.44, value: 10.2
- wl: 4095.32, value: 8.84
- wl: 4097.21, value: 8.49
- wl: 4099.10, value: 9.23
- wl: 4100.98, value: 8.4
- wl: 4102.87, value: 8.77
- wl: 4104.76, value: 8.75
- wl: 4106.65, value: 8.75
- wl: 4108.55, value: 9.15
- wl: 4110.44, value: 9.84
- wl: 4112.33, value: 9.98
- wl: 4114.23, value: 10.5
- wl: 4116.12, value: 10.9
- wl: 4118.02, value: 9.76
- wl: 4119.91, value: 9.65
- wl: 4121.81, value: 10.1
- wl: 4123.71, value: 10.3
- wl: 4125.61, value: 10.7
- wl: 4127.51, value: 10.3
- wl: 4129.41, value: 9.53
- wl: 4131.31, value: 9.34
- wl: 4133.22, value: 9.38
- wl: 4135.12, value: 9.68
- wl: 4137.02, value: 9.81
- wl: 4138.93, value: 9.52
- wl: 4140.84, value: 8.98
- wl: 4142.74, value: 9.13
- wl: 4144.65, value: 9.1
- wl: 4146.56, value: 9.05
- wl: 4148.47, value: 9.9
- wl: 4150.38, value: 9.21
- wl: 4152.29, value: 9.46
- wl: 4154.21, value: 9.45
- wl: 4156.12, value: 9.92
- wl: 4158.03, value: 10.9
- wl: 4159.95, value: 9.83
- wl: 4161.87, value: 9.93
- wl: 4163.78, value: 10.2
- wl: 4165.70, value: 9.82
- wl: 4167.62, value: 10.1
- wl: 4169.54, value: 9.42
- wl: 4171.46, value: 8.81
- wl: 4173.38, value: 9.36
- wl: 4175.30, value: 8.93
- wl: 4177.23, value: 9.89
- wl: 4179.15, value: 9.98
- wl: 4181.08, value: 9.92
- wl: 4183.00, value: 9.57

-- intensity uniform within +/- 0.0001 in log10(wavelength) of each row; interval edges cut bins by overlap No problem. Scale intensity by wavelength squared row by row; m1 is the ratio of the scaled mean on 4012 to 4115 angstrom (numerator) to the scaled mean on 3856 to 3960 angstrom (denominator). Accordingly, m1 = 1.86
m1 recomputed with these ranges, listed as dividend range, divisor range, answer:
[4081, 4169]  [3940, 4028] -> 1.37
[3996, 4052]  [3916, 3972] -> 2.01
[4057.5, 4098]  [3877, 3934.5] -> 1.83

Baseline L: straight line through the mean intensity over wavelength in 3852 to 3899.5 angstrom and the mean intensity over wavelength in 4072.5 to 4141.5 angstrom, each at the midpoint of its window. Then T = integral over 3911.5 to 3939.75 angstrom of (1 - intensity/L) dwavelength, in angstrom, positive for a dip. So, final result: 5.2 angstrom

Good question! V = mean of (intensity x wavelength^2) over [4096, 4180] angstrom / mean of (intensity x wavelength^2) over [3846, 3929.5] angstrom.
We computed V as 1.89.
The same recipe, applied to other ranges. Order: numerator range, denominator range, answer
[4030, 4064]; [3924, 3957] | 2.03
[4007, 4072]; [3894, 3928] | 1.58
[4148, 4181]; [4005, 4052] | 1.05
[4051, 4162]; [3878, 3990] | 1.81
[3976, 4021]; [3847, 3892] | 1.85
